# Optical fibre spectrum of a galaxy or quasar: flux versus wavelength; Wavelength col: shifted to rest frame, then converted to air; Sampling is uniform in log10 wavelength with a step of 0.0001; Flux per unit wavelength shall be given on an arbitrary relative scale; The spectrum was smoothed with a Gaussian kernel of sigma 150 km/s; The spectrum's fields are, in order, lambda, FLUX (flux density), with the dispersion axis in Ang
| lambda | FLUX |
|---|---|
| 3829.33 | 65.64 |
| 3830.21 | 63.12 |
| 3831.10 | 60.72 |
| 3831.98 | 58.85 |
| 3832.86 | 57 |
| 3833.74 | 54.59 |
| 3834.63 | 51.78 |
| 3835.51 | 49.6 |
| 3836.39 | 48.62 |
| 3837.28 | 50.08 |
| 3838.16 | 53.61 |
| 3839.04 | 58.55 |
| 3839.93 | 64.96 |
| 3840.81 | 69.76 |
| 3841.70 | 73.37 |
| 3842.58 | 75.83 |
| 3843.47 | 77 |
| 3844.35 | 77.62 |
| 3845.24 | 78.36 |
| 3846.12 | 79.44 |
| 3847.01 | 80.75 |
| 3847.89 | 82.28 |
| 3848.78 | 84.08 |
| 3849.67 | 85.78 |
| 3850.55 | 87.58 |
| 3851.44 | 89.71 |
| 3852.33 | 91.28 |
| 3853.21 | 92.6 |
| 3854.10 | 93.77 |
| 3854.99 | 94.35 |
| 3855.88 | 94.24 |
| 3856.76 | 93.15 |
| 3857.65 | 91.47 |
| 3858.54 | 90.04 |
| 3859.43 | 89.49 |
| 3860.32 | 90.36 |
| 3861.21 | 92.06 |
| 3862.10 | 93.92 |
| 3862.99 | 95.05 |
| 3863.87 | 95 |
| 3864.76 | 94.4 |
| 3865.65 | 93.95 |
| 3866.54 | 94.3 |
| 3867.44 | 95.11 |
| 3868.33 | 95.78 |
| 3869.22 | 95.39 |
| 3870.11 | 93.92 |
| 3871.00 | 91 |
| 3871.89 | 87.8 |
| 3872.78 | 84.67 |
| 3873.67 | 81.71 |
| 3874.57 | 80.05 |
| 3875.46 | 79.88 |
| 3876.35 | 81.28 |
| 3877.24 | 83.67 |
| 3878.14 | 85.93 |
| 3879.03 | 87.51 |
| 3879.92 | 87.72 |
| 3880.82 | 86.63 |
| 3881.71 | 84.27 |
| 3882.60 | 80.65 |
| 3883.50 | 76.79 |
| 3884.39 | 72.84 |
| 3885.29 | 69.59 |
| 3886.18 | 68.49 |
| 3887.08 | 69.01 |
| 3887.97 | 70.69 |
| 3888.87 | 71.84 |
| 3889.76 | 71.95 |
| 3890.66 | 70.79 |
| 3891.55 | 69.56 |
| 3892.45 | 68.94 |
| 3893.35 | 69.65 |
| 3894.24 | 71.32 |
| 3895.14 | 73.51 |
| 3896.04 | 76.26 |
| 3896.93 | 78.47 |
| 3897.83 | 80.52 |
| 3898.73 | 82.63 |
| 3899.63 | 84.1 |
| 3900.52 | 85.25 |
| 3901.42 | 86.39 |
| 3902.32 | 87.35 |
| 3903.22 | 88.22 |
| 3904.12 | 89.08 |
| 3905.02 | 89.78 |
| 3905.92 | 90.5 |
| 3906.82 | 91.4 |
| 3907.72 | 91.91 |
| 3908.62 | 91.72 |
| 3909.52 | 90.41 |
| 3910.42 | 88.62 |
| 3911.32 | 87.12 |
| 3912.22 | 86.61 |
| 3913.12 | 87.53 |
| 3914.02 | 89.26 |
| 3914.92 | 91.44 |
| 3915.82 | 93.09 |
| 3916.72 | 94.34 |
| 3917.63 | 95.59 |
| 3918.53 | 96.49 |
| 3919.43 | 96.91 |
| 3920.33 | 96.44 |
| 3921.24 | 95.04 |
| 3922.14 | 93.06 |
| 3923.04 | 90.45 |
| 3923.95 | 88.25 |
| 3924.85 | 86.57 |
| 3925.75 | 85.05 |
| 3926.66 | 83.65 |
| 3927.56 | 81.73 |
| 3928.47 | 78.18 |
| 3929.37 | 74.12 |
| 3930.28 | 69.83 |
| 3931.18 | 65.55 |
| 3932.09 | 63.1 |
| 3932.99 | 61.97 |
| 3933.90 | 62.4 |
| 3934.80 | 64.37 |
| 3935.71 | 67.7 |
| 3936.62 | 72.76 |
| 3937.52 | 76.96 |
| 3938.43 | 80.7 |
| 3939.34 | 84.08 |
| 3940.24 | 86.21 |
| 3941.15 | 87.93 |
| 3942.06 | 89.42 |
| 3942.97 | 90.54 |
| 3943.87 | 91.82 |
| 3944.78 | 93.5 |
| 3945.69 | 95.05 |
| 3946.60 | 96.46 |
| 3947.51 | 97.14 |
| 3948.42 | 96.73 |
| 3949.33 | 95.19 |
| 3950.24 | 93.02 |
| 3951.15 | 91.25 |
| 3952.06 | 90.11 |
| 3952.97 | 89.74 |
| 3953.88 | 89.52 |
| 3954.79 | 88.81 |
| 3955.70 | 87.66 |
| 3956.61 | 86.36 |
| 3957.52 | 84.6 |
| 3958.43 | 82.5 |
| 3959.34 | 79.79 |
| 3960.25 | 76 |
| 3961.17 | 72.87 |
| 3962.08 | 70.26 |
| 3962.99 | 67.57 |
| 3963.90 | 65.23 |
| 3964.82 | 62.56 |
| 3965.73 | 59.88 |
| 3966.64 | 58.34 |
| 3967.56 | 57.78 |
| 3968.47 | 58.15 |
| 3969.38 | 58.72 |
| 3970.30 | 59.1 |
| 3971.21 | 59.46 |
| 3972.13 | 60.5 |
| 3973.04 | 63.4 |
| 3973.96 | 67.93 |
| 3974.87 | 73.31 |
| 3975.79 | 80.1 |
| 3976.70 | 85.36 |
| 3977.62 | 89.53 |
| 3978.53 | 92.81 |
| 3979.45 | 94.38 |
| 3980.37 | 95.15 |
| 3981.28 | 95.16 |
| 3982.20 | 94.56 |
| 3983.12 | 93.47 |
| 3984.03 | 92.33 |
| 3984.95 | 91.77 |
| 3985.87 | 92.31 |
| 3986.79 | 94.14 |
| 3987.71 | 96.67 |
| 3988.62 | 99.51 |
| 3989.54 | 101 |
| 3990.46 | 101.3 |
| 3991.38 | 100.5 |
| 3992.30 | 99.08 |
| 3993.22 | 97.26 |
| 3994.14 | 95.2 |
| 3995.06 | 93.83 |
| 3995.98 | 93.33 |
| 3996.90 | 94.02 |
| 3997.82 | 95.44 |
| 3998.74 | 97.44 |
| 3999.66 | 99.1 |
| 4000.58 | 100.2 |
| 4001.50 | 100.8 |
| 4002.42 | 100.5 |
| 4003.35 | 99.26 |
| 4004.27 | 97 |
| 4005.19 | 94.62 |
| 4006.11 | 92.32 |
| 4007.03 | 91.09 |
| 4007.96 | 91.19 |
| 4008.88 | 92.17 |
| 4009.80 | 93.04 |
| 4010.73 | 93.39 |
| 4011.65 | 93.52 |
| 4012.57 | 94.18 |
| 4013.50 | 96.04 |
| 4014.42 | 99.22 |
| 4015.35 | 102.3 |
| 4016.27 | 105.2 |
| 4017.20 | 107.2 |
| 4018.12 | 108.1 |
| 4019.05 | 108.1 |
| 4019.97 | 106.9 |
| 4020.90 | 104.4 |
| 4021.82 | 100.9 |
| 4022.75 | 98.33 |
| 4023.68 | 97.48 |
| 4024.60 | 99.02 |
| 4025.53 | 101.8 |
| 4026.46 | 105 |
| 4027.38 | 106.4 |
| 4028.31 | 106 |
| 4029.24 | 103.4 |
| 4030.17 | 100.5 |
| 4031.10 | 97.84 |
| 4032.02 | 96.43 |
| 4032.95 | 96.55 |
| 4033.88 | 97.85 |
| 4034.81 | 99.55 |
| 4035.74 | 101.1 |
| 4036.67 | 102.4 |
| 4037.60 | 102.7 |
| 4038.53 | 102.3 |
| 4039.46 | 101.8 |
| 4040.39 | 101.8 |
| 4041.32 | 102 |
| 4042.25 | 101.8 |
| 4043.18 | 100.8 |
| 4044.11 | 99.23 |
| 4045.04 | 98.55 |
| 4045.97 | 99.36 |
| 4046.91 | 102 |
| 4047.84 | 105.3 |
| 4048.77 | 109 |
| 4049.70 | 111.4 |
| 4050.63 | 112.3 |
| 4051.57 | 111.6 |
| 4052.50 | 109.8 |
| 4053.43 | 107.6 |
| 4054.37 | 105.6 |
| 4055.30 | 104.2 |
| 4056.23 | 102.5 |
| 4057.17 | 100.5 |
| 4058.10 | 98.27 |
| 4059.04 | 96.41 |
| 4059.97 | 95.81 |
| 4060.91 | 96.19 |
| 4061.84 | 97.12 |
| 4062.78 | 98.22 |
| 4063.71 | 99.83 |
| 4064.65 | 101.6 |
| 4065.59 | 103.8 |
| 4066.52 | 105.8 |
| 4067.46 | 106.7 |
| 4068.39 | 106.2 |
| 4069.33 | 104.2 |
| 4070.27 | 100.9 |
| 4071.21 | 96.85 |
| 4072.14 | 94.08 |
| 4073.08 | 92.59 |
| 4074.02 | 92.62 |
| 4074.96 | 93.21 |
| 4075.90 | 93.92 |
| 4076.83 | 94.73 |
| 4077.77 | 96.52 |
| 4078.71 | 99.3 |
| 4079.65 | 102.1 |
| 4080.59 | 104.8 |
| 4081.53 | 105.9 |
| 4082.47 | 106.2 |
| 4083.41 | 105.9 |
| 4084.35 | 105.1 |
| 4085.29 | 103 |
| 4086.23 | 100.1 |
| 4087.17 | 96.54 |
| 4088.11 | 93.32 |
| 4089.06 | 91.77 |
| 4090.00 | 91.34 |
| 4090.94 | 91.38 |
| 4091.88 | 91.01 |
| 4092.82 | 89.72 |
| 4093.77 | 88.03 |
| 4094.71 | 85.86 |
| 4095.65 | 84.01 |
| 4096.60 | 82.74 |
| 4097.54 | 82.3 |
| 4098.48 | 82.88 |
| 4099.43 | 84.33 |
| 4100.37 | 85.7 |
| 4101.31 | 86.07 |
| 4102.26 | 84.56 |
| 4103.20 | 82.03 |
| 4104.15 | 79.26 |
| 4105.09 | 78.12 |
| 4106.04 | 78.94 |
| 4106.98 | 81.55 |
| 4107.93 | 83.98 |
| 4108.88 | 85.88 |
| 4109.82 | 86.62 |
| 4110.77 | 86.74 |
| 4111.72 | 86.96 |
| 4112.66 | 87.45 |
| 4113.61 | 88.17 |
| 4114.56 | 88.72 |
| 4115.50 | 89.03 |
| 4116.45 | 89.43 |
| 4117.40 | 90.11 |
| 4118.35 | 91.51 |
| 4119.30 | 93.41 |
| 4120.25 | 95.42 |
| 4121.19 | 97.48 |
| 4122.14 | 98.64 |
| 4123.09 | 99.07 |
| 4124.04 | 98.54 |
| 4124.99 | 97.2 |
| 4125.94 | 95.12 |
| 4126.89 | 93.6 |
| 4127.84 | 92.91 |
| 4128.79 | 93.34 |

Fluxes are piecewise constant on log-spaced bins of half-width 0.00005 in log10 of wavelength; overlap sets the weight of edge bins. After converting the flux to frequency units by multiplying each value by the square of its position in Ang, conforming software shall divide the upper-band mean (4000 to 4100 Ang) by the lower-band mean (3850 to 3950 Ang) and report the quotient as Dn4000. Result 1.26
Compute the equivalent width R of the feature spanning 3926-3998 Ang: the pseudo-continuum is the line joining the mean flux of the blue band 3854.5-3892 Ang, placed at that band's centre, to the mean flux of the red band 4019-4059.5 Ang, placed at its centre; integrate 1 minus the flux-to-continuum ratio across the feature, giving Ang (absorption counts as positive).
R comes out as 9.2 Ang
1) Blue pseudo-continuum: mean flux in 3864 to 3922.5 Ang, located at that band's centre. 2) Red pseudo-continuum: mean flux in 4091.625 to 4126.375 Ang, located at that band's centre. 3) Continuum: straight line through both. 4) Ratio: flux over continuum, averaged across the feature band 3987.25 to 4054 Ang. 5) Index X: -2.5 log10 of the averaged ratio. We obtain -0.16 mag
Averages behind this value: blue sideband 84.9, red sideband 88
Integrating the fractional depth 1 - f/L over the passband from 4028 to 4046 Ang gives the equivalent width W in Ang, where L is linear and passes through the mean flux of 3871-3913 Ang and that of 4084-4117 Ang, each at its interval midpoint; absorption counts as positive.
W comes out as -3.1 Ang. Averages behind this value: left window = 81.3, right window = 87.7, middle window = 101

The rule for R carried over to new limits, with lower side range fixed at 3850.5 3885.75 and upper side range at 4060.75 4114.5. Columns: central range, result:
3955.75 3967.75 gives 2.45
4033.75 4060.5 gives -3.13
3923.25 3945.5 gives 2.70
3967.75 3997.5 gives 1.53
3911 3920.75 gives -0.31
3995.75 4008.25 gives -0.69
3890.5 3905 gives 1.58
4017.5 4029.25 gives -1.53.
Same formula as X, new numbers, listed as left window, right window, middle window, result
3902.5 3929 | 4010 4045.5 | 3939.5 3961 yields 0.048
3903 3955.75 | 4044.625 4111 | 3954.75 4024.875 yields 0.022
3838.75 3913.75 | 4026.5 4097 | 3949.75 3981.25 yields 0.194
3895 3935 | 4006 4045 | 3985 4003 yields -0.018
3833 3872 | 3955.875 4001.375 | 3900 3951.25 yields -0.044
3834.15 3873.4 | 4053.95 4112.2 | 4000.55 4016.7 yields -0.069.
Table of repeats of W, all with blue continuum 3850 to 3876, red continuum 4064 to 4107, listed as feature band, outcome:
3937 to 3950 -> 0.3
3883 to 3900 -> 3.3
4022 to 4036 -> -1.1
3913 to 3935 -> 2.0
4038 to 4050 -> -1.2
